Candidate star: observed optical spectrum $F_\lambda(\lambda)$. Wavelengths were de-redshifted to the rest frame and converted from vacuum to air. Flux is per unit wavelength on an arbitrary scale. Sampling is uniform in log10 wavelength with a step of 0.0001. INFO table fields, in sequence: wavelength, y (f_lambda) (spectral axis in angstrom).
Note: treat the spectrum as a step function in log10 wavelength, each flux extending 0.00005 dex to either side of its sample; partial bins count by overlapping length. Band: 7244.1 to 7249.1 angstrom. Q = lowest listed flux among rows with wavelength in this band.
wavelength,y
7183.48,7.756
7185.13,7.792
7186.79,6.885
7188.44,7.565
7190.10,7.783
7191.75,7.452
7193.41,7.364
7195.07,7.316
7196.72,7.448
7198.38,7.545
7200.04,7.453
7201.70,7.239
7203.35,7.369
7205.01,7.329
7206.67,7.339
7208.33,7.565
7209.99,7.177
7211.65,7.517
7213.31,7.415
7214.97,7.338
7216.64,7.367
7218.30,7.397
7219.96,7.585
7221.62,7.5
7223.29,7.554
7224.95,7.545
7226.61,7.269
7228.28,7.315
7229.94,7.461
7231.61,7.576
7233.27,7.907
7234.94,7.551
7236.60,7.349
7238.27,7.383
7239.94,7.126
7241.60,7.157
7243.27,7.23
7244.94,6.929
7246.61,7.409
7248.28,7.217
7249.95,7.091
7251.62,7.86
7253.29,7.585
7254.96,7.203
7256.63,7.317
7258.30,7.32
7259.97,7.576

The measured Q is 6.929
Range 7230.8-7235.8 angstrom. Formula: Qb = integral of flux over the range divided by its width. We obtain 7.69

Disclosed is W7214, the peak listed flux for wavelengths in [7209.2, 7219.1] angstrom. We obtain 7.517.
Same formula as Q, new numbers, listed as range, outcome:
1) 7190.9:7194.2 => 7.364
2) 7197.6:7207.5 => 7.239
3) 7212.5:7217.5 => 7.338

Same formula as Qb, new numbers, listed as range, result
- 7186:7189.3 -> 7.23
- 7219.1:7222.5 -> 7.54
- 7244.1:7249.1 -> 7.18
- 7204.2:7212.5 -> 7.39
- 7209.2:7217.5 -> 7.36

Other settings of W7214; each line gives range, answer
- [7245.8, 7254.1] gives 7.86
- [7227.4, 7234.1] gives 7.907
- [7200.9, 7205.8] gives 7.369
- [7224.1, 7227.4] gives 7.545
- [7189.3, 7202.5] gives 7.783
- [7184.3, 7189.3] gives 7.792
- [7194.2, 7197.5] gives 7.448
